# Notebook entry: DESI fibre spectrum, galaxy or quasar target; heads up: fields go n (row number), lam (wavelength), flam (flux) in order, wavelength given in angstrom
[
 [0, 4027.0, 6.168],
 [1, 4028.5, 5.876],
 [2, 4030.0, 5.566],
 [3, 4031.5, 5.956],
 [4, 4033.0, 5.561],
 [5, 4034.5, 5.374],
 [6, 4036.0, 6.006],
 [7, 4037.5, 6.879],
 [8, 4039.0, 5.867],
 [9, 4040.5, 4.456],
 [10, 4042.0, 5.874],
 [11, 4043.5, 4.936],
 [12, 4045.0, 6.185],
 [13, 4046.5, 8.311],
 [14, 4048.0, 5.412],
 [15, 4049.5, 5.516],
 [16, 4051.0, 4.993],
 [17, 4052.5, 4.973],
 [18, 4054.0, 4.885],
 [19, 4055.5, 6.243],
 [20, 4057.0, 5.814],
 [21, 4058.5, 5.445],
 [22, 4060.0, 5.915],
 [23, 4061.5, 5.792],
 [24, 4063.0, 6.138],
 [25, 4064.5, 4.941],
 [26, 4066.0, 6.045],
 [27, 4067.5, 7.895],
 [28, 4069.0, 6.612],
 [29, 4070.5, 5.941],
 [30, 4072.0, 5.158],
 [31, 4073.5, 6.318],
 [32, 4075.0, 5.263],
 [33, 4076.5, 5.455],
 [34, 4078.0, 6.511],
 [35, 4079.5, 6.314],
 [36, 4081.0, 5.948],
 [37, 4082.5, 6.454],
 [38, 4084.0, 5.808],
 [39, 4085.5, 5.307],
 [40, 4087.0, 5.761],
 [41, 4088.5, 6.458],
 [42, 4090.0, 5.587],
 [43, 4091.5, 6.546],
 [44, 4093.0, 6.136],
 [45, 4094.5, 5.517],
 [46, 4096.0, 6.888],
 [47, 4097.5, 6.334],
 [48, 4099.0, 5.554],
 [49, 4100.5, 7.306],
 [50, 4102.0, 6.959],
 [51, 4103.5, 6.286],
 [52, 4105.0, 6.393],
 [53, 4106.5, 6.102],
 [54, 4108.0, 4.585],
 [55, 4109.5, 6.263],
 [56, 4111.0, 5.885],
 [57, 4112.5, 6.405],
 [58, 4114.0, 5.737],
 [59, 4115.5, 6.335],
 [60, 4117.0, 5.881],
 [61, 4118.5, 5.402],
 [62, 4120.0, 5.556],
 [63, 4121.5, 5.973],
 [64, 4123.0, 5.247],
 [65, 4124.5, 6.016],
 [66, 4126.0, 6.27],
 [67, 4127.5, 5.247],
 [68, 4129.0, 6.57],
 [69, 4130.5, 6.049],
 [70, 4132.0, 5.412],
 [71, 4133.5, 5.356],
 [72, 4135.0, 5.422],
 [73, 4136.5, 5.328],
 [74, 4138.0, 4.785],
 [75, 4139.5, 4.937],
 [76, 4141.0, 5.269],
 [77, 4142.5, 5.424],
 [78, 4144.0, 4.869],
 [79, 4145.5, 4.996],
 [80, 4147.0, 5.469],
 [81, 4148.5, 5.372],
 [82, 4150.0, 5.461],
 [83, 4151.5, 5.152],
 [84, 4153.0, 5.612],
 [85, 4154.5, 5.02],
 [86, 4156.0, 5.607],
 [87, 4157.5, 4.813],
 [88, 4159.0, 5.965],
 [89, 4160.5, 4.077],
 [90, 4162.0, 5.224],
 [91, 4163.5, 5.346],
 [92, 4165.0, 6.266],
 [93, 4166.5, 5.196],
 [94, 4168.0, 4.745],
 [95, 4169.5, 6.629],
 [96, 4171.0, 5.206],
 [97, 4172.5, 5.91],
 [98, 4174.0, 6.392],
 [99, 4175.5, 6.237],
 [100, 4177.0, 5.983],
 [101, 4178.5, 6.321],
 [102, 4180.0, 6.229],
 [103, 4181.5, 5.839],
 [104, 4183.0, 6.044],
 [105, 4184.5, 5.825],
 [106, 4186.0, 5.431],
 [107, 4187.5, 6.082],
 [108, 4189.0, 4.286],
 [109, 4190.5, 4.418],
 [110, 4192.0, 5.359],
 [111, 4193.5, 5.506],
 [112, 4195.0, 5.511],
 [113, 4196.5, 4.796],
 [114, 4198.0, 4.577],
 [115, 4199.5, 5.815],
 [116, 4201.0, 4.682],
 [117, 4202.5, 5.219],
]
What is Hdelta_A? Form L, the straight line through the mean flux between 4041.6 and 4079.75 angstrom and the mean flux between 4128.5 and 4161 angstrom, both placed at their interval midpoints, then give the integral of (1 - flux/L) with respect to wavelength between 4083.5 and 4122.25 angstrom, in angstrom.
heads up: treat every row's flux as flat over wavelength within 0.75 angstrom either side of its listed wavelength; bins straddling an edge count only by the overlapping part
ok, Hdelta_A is -3.1 angstrom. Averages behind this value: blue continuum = 5.87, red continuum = 5.32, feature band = 6.04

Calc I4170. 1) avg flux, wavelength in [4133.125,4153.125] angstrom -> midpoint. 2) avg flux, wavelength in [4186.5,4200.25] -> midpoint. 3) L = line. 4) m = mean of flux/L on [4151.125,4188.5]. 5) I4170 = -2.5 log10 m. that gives -0.09 mag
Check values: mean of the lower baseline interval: 5.23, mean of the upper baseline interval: 5.16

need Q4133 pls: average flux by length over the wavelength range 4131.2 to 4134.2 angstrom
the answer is 5.4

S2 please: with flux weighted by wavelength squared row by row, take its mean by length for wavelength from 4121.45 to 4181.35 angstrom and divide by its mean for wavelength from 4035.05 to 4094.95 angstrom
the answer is 0.98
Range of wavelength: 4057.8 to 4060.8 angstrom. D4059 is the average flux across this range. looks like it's 5.69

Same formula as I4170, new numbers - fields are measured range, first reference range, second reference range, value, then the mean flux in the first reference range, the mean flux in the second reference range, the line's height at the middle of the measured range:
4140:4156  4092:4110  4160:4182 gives 0.12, 6.2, 5.72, 5.88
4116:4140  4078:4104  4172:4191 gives 0.08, 6.19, 5.78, 6.03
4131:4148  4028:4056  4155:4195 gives 0.08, 5.72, 5.57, 5.61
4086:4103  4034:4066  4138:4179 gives -0.12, 5.72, 5.45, 5.61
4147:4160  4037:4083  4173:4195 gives 0.08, 5.88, 5.71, 5.75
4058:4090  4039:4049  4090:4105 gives 0.03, 5.85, 6.35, 6.13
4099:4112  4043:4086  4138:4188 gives -0.08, 5.89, 5.53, 5.74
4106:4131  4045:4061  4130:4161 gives -0.09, 5.77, 5.26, 5.41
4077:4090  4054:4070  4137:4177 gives -0.03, 6.03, 5.39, 5.88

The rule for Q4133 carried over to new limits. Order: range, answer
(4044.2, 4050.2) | 6.35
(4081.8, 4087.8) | 5.83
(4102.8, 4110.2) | 5.92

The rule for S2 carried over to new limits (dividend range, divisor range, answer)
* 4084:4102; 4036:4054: 1.10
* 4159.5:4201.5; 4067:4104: 0.94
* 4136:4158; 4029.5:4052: 0.95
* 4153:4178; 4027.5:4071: 1.00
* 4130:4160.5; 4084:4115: 0.89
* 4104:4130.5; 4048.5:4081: 1.04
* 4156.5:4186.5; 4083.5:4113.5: 0.97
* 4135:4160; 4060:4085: 0.90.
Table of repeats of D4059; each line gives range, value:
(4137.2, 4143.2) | 5.1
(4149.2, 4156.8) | 5.37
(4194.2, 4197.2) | 5.17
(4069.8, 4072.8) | 5.56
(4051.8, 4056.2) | 5.36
